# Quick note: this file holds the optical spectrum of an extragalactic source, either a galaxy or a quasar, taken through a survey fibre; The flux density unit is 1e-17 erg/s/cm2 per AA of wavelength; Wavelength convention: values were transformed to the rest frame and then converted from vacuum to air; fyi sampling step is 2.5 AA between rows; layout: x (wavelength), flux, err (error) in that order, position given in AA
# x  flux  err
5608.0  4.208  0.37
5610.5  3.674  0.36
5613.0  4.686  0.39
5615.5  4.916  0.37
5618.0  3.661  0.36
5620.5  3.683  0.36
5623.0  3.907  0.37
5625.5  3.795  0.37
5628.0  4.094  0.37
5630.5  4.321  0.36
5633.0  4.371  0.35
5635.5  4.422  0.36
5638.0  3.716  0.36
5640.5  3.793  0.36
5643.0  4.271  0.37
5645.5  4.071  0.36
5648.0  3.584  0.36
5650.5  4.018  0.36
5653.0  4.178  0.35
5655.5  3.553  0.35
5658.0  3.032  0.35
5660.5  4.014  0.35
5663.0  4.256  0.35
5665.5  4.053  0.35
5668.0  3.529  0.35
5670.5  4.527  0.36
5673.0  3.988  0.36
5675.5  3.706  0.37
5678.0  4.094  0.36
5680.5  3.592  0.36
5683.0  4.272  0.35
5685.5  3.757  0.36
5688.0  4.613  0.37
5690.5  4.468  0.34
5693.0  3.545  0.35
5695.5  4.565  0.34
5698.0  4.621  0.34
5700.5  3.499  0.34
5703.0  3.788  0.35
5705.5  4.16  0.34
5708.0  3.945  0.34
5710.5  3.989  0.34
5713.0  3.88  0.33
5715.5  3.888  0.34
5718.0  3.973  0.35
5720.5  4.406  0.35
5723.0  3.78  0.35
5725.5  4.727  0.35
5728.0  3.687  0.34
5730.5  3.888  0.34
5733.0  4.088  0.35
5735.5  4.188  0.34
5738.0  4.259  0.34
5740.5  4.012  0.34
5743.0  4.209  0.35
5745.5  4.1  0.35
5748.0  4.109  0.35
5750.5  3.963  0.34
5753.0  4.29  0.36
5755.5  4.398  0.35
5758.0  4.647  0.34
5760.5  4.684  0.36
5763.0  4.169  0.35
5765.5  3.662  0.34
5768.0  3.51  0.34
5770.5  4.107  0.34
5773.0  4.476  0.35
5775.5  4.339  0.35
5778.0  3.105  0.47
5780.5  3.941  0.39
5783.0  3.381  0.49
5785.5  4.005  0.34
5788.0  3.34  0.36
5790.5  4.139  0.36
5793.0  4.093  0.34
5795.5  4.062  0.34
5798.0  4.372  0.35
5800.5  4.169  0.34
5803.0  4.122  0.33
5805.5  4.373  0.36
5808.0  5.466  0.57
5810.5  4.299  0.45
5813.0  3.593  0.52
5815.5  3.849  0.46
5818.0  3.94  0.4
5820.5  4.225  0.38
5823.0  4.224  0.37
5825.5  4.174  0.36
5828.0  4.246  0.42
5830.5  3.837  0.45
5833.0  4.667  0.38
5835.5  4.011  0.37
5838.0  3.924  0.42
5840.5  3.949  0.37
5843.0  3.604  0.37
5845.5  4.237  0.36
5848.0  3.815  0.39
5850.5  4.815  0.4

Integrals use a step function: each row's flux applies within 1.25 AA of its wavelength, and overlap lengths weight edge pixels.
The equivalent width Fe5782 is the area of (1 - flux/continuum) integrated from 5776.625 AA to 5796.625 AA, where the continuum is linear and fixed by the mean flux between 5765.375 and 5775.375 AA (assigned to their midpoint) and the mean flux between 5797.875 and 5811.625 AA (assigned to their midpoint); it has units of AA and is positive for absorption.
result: 2.25 AA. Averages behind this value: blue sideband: 4.01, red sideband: 4.48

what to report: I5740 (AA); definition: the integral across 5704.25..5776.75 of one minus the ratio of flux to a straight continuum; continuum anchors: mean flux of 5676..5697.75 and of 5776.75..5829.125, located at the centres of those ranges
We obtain -0.6 AA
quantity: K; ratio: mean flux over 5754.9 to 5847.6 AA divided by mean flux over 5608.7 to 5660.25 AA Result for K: 1.0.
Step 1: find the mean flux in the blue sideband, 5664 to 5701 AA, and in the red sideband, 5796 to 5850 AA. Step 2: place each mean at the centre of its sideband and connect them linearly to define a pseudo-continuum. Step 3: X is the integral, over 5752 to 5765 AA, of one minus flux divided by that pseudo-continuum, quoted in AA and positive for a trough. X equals -0.9 AA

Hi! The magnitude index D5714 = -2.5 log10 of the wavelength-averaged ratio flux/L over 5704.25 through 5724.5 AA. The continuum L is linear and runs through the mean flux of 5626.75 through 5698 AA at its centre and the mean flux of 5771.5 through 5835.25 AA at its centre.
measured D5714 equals 0.01 mag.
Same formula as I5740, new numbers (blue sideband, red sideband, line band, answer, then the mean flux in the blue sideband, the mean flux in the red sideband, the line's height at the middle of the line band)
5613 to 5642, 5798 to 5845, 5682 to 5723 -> 0.4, 4.09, 4.16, 4.12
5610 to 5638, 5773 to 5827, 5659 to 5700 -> 0.3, 4.13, 4.07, 4.11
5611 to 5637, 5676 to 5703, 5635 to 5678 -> 2.1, 4.17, 4.08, 4.12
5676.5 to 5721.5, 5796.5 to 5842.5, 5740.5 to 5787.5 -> 0.8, 4.05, 4.18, 4.12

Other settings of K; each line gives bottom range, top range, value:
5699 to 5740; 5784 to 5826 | 1.03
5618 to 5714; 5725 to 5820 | 1.03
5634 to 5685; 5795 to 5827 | 1.07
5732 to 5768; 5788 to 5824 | 1.00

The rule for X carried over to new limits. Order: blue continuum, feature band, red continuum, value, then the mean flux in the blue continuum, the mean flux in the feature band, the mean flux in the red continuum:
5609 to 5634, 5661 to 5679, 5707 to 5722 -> 0.2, 4.11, 4.02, 4.01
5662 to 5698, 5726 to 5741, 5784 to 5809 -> 0.3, 4.09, 4.06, 4.19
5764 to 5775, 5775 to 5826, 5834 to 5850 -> -1.0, 3.97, 4.05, 3.98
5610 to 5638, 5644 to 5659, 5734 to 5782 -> 1.3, 4.13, 3.76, 4.11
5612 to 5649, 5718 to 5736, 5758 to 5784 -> -0.4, 4.09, 4.1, 3.98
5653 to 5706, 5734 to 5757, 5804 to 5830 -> -0.4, 3.98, 4.17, 4.23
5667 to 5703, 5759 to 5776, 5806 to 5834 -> 0.1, 4.05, 4.13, 4.23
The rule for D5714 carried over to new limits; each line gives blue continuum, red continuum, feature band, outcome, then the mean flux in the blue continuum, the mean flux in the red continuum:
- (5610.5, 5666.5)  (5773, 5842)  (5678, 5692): -0.026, 4.01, 4.07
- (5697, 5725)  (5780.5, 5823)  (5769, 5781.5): 0.022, 4.01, 4.09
